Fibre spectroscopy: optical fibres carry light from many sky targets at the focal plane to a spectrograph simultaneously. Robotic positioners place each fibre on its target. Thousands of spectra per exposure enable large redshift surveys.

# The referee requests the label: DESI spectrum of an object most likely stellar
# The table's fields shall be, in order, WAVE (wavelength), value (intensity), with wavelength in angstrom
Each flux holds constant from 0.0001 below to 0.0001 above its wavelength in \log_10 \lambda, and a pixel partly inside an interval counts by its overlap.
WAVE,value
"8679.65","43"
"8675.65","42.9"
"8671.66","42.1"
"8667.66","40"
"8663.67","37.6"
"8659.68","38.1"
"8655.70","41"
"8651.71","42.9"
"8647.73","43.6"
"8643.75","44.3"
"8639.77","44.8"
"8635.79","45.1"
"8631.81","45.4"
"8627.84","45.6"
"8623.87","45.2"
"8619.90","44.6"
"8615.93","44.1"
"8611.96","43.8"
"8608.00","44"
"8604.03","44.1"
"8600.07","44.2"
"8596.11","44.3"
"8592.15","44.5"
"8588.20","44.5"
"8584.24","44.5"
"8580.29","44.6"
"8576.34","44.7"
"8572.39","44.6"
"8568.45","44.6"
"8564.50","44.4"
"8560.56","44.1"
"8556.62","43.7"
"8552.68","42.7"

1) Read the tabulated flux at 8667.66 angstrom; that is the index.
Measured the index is 40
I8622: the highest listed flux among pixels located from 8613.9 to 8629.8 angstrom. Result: 45.6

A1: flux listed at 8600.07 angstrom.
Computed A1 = 44.2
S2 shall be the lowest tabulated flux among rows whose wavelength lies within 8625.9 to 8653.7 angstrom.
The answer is 42.9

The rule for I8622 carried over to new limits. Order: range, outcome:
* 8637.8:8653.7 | 44.8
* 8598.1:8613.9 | 44.2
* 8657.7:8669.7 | 40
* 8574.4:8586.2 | 44.7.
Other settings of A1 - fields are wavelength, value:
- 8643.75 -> 44.3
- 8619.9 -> 44.6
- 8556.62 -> 43.7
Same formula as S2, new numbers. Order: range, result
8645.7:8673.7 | 37.6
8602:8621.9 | 43.8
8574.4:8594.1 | 44.5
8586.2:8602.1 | 44.2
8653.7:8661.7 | 38.1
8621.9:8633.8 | 45.2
